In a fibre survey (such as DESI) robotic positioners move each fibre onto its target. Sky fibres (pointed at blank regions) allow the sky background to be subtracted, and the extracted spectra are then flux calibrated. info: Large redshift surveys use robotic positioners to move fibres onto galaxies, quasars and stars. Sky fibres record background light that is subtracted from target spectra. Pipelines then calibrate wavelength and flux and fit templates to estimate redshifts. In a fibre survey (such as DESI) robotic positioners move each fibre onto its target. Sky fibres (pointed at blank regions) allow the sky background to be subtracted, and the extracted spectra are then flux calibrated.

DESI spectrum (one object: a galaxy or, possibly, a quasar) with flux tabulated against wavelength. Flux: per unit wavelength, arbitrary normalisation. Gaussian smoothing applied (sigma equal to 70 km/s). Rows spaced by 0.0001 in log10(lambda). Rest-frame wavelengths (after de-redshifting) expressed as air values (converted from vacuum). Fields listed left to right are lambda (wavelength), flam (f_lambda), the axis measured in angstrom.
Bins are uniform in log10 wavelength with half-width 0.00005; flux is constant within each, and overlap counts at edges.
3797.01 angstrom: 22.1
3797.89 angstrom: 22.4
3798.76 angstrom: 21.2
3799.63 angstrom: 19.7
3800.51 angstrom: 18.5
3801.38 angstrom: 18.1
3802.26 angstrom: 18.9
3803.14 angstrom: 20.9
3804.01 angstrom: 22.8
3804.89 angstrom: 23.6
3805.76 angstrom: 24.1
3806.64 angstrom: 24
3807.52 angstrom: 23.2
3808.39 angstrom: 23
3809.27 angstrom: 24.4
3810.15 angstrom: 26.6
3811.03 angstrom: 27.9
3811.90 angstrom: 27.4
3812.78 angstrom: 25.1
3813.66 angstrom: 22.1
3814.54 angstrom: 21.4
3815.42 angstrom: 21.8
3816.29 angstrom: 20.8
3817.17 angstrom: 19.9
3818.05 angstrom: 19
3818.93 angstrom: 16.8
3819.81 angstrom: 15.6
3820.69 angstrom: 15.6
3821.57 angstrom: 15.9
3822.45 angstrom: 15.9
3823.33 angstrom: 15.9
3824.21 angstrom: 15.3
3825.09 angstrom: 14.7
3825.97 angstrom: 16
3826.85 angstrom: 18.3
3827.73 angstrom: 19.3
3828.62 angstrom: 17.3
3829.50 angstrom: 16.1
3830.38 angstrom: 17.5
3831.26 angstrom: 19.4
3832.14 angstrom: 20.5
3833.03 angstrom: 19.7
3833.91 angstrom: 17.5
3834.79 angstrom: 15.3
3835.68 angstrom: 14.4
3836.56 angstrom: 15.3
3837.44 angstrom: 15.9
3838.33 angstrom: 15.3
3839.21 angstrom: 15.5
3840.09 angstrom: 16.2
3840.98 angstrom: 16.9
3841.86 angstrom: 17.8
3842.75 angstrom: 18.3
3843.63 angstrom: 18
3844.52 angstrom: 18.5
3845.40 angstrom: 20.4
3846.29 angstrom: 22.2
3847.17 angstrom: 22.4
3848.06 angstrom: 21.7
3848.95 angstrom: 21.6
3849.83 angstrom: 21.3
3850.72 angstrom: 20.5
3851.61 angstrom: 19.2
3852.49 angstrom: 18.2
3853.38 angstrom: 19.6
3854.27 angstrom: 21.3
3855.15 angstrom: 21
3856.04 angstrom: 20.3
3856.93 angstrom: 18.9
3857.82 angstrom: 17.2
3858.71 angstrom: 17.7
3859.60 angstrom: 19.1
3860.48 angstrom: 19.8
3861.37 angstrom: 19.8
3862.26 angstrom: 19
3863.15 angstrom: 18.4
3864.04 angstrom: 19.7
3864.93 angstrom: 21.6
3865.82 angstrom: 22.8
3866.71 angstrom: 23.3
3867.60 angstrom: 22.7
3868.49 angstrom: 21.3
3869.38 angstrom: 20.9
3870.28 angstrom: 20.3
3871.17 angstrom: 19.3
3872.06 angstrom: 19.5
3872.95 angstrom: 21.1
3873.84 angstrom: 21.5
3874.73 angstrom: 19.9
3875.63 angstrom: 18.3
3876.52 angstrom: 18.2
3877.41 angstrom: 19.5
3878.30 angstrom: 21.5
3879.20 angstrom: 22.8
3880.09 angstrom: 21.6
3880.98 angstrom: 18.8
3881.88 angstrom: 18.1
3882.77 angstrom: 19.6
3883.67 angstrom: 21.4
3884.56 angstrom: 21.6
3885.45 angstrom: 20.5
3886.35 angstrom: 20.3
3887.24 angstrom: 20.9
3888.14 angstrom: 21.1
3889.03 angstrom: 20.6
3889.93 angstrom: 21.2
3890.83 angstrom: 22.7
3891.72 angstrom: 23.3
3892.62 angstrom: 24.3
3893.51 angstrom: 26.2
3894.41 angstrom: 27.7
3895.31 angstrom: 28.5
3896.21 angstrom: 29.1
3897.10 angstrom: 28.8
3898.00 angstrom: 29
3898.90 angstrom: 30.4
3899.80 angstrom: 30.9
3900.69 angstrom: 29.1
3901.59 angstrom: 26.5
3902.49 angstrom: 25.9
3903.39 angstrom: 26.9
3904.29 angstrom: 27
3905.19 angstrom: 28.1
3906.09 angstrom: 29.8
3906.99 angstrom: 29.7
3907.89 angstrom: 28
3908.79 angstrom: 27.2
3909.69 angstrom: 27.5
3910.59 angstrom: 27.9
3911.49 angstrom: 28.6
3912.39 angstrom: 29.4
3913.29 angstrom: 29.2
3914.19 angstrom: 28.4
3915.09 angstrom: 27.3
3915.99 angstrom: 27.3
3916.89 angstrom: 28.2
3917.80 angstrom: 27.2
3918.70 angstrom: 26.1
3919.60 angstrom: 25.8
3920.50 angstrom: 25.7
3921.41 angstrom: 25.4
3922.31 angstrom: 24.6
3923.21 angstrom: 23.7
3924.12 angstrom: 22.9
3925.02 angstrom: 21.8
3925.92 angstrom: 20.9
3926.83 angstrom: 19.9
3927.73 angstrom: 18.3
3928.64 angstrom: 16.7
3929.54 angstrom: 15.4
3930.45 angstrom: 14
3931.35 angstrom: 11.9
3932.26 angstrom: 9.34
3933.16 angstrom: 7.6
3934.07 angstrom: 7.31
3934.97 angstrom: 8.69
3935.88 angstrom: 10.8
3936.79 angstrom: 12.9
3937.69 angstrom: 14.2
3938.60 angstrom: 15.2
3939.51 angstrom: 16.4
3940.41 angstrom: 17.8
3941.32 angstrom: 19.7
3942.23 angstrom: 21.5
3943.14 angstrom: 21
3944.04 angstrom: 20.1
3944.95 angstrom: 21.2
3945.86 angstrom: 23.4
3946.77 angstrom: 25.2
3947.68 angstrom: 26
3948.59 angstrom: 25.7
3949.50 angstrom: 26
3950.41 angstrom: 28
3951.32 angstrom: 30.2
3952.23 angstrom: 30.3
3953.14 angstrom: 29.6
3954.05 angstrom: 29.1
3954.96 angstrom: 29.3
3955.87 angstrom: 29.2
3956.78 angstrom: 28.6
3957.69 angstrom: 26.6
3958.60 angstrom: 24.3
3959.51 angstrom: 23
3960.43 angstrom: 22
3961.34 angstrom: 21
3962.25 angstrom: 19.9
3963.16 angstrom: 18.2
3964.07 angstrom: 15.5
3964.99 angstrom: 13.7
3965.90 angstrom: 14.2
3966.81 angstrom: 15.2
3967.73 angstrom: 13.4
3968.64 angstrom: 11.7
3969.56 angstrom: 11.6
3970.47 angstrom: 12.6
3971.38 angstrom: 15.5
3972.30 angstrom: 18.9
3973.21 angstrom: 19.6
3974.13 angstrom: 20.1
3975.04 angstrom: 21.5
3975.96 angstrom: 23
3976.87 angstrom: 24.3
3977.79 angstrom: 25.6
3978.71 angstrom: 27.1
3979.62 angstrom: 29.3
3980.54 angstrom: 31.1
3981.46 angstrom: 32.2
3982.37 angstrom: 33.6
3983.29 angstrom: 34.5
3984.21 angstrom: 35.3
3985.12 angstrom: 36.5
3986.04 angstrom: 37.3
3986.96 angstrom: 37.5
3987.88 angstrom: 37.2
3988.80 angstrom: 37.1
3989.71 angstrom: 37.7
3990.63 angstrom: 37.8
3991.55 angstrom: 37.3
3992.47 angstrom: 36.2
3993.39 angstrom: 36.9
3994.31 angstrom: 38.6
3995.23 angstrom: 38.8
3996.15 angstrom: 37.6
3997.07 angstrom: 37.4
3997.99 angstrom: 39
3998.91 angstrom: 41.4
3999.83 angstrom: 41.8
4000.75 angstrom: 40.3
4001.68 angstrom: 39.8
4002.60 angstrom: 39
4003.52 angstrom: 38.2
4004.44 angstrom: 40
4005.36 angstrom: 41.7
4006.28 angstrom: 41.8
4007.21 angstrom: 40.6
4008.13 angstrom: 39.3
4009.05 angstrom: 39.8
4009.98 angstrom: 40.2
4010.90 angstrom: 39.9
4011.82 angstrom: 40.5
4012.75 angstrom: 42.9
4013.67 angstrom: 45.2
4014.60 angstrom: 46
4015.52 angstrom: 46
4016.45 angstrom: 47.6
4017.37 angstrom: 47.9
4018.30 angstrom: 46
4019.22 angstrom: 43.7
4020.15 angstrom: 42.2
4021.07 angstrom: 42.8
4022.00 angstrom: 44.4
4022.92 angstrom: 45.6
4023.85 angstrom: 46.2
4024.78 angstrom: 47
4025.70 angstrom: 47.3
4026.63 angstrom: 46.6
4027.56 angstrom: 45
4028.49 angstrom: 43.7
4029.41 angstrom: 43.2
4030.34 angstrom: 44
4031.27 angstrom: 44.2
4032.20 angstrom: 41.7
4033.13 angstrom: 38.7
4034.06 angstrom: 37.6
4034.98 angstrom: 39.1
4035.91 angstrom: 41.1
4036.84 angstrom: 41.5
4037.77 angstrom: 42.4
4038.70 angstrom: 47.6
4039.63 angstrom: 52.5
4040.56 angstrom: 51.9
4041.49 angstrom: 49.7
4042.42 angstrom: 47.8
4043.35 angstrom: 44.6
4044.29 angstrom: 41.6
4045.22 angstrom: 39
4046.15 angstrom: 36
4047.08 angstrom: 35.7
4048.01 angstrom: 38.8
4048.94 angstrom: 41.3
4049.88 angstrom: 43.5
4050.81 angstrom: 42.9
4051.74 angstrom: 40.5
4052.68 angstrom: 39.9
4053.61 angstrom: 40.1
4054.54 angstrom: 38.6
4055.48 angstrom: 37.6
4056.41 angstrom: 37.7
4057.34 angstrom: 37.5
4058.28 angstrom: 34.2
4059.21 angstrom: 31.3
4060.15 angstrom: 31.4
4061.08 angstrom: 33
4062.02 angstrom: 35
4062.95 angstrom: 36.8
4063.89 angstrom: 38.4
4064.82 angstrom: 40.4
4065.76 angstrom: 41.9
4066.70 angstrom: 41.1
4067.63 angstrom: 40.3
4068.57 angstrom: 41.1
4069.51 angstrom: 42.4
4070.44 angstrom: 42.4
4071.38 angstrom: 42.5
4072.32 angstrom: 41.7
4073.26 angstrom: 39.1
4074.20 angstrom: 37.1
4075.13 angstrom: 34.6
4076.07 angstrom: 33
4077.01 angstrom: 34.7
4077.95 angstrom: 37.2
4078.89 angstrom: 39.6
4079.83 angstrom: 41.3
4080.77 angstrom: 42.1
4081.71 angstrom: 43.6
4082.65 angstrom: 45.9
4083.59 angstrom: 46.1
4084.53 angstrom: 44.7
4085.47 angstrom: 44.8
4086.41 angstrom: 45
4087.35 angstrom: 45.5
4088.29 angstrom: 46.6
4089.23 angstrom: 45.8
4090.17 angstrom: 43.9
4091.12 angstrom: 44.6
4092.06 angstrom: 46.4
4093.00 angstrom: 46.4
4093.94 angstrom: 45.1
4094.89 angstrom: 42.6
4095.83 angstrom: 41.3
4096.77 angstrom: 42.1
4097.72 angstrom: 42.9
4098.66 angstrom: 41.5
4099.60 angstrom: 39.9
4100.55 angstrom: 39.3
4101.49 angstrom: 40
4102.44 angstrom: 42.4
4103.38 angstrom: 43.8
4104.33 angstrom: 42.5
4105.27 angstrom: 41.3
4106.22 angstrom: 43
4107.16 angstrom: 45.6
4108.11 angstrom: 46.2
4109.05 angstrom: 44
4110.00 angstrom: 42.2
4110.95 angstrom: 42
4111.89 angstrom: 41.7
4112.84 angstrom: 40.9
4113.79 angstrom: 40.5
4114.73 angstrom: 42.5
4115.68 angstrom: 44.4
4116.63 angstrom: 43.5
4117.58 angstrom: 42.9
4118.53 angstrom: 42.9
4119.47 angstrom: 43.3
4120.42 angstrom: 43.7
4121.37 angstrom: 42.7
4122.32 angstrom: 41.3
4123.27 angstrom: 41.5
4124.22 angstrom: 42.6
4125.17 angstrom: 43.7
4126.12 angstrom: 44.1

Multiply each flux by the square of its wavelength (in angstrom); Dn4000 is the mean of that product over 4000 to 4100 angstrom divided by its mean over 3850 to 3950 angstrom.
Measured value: 2.06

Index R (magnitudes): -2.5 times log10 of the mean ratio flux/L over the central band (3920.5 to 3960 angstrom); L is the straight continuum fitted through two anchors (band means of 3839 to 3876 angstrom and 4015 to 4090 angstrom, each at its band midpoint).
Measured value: 0.370 mag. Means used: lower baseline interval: 19.9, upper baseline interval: 41.8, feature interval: 20.8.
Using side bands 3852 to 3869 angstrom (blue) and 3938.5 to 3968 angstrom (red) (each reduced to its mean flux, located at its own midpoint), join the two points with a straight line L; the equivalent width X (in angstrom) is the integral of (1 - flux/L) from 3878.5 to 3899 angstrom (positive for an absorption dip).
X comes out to -2.4 angstrom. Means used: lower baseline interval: 20.1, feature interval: 23.3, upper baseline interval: 22.6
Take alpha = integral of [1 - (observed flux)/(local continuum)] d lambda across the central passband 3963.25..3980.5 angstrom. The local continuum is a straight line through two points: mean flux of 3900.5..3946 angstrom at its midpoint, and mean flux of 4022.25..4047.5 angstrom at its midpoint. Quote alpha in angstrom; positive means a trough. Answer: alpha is 7.0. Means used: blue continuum 21.9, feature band 18.8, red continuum 43.8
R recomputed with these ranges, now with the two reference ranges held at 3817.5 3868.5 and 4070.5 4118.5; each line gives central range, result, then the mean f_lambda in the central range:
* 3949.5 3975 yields 0.36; 21.2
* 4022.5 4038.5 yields -0.19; 43.3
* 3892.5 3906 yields -0.18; 28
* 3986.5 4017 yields -0.19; 40.1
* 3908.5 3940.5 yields 0.25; 20.6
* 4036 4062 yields -0.07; 40.6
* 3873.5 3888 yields 0.09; 20.3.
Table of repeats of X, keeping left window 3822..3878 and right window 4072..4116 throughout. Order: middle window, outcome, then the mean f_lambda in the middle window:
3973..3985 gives 1.3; 27.9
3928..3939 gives 6.1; 12.1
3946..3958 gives 0.3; 27.9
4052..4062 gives 0.7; 36.2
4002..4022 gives -4.7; 42.5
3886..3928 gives -2.9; 26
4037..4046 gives -2.1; 45.8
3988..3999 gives -1.7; 37.9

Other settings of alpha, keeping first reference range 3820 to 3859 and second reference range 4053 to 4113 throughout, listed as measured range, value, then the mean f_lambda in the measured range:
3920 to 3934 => 4.2 angstrom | 18.3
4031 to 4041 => -1.9 angstrom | 43.5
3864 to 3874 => -0.2 angstrom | 21.2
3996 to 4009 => -2.5 angstrom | 39.9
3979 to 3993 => -1.5 angstrom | 35.3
